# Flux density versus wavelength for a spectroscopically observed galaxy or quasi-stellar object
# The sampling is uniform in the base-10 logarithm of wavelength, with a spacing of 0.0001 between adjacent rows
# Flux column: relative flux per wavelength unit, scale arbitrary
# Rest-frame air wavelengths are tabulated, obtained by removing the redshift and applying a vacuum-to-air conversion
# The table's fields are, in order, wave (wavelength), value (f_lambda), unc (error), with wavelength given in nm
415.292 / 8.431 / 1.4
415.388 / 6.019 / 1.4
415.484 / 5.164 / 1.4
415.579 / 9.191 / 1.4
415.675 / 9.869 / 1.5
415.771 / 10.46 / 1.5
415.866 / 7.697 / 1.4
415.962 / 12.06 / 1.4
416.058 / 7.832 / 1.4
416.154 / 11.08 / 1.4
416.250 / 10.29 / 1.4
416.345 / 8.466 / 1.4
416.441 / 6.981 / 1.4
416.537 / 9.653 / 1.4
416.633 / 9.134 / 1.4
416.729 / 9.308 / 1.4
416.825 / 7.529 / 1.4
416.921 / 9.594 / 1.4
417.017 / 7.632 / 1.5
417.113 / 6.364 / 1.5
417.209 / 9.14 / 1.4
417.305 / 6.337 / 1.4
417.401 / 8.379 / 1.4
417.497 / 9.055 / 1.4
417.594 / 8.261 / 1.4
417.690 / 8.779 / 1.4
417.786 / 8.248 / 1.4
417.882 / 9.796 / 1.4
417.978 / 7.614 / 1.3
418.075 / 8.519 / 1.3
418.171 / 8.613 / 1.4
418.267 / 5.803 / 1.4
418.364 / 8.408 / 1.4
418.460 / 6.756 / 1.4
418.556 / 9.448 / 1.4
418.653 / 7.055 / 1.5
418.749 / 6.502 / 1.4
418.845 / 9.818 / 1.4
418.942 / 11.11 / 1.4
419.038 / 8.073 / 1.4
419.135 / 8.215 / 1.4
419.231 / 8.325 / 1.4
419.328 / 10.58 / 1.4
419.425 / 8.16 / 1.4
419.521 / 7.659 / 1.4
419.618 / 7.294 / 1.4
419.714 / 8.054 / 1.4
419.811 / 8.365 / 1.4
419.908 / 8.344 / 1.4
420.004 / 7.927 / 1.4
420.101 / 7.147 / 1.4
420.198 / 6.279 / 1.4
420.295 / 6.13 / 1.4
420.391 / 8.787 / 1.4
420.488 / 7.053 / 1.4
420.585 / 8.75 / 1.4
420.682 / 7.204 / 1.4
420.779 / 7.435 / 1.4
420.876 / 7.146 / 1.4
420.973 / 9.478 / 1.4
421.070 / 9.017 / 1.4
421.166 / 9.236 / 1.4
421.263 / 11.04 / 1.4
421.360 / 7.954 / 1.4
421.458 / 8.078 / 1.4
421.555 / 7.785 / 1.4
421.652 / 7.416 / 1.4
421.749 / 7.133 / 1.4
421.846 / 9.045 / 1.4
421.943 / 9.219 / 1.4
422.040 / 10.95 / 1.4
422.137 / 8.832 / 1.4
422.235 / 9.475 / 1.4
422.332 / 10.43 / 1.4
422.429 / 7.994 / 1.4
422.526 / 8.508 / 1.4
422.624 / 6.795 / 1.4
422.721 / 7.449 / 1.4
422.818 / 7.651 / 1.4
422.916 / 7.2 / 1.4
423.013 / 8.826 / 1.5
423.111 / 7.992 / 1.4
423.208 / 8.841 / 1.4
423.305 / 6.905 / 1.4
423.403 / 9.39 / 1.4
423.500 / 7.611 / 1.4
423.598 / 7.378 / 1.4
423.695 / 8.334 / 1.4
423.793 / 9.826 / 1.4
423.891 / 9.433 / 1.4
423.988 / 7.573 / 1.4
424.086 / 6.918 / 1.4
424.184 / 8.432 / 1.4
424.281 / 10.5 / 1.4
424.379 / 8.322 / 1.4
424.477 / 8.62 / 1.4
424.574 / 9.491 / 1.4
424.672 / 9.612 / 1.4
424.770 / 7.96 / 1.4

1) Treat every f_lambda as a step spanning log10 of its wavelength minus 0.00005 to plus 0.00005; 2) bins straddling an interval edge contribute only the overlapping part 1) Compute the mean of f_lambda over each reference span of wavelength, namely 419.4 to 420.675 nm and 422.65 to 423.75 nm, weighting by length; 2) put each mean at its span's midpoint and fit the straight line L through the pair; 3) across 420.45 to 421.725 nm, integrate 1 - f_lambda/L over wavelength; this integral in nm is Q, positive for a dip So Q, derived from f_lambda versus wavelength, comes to -0.08 nm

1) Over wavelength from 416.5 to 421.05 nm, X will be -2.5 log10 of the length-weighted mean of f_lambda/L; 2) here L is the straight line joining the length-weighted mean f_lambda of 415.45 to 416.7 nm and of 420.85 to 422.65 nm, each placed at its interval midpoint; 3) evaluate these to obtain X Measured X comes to 0.10 mag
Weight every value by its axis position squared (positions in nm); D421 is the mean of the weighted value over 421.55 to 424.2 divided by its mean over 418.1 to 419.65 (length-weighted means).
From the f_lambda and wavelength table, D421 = 1.03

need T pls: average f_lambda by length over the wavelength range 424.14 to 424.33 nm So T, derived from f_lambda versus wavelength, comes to 9.52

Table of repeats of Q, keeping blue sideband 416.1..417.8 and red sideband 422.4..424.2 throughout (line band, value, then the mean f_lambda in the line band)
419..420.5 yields 0.08 nm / 7.92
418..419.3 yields 0.03 nm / 8.23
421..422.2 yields -0.09 nm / 8.83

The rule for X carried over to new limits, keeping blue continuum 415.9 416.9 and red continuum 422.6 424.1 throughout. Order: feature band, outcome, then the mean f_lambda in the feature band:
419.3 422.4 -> 0.016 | 8.34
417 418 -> 0.108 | 8.18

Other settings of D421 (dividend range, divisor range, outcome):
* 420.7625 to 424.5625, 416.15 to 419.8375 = 1.03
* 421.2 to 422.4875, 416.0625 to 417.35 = 1.06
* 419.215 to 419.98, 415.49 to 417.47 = 0.96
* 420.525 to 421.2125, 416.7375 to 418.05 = 1.02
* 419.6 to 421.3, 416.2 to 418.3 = 0.98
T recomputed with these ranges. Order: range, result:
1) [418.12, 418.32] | 7.25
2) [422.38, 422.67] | 7.78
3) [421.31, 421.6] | 7.93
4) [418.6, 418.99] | 8.63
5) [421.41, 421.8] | 7.62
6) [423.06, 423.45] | 8.27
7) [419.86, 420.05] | 8.17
